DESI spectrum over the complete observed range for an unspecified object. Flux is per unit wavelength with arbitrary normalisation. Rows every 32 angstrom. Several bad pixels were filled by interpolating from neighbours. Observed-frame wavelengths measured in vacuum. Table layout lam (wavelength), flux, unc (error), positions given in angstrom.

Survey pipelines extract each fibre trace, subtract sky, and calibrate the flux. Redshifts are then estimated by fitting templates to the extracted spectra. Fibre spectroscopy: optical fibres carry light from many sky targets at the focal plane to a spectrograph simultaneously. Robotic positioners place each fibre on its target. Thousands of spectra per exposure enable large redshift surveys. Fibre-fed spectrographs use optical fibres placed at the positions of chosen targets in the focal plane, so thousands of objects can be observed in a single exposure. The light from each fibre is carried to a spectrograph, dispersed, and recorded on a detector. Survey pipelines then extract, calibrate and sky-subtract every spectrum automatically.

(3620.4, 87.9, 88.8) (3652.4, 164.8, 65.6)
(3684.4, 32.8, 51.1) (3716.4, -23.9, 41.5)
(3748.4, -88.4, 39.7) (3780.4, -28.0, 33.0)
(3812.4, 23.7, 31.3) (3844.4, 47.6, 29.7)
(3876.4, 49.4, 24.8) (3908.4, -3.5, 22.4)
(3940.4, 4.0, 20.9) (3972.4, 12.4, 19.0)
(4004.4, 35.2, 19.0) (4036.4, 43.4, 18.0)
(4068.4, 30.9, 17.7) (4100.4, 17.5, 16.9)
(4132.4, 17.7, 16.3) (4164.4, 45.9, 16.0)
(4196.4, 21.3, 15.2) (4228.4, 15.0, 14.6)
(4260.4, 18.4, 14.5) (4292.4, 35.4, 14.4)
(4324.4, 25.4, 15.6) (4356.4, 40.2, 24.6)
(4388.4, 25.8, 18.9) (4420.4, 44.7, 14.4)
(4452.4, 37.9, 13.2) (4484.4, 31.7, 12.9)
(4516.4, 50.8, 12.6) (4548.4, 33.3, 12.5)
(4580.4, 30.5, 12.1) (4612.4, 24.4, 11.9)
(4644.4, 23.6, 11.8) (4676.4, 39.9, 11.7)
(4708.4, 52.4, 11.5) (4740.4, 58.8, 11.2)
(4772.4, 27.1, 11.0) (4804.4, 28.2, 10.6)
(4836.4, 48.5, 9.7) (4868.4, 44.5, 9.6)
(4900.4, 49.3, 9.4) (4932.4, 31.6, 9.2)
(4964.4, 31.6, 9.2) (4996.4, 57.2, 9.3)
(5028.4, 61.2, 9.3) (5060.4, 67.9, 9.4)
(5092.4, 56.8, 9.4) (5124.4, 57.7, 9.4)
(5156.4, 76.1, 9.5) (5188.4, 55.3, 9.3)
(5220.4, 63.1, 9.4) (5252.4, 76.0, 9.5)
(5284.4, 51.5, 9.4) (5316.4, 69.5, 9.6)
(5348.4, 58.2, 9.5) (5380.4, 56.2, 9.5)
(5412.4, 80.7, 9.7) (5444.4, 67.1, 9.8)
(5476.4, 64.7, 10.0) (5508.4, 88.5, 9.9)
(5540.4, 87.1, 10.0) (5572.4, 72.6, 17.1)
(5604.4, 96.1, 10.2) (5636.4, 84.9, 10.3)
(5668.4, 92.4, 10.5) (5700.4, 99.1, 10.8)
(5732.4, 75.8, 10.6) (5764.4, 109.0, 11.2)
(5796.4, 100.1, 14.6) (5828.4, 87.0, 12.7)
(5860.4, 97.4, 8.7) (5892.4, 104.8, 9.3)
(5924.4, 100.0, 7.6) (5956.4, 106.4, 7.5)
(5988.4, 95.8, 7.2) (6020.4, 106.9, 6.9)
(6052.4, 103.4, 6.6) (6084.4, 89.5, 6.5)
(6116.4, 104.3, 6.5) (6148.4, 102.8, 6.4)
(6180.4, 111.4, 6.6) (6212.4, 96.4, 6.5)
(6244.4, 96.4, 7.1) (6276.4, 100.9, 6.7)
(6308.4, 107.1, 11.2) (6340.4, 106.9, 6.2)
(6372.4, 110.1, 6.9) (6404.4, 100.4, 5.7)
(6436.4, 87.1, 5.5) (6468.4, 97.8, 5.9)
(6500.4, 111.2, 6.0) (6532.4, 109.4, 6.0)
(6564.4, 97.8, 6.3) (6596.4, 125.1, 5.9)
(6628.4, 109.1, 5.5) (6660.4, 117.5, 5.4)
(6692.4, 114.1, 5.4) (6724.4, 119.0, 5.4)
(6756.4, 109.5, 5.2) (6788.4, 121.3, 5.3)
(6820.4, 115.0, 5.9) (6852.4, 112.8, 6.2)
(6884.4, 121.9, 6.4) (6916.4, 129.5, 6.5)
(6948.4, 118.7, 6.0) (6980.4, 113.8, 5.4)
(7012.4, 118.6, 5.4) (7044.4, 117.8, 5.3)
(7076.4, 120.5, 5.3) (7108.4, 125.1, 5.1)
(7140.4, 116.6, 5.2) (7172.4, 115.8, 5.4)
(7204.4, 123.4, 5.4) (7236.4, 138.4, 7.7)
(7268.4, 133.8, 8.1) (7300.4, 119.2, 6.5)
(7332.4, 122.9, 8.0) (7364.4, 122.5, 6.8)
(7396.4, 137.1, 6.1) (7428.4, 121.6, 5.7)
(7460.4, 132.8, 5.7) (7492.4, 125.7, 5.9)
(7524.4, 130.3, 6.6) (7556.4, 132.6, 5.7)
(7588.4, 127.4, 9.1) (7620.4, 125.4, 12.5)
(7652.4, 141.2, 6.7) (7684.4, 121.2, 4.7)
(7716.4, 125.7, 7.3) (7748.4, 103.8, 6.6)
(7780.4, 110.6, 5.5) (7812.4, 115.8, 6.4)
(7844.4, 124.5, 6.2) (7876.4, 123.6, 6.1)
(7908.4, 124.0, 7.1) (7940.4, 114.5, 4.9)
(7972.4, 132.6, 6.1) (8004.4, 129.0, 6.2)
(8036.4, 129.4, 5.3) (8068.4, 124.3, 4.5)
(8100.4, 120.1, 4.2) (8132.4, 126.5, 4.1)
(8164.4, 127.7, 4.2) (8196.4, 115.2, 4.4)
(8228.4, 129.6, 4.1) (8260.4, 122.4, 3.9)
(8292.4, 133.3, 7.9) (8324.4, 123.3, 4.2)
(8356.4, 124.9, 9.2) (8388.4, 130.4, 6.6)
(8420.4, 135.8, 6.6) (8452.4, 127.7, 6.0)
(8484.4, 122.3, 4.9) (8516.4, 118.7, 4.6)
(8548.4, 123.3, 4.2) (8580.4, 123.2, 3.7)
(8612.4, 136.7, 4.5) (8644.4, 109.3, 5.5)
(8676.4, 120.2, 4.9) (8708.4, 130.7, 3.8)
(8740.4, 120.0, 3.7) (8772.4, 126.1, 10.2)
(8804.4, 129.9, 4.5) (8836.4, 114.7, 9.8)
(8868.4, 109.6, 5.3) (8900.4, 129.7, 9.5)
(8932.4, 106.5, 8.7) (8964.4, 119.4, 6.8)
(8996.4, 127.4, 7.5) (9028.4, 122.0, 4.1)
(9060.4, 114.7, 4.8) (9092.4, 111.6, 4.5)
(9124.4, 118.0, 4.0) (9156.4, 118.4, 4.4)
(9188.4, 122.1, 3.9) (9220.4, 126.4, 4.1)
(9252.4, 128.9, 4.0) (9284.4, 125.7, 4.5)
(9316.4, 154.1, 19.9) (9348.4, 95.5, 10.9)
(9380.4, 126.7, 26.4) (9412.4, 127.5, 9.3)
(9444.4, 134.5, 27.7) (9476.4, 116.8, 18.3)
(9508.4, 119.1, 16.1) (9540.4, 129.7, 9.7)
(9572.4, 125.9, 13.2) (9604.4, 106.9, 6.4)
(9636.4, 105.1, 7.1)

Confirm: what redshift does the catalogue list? 0.248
